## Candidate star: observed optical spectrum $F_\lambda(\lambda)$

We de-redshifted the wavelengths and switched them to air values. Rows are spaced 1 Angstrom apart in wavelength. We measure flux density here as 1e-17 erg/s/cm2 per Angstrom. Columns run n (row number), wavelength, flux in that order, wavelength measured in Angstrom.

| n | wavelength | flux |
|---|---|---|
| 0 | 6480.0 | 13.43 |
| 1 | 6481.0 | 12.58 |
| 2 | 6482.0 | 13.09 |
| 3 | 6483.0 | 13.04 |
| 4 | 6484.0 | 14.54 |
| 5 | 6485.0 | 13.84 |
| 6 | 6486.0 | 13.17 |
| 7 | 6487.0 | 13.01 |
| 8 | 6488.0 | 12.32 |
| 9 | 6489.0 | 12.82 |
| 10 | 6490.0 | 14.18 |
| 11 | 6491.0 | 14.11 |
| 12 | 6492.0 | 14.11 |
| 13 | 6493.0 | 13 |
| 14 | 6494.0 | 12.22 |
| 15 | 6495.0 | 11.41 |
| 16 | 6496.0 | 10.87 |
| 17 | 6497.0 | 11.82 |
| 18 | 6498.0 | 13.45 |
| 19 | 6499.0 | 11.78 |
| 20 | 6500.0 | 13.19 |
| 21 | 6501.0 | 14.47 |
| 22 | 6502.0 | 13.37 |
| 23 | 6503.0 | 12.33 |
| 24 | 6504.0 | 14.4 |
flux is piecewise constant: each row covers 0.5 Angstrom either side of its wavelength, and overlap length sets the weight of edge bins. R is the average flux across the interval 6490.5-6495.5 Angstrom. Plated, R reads 13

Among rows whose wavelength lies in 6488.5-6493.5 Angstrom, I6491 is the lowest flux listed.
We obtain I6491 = 12.82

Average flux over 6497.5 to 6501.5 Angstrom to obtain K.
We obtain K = 13.2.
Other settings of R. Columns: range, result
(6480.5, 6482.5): 12.8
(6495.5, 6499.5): 12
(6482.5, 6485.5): 13.8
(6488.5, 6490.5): 13.5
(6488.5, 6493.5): 13.6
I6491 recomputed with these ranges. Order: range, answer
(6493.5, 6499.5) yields 10.87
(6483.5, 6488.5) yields 12.32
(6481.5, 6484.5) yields 13.04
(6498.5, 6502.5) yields 11.78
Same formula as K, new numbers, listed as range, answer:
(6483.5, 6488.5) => 13.4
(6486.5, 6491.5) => 13.3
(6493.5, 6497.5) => 11.6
